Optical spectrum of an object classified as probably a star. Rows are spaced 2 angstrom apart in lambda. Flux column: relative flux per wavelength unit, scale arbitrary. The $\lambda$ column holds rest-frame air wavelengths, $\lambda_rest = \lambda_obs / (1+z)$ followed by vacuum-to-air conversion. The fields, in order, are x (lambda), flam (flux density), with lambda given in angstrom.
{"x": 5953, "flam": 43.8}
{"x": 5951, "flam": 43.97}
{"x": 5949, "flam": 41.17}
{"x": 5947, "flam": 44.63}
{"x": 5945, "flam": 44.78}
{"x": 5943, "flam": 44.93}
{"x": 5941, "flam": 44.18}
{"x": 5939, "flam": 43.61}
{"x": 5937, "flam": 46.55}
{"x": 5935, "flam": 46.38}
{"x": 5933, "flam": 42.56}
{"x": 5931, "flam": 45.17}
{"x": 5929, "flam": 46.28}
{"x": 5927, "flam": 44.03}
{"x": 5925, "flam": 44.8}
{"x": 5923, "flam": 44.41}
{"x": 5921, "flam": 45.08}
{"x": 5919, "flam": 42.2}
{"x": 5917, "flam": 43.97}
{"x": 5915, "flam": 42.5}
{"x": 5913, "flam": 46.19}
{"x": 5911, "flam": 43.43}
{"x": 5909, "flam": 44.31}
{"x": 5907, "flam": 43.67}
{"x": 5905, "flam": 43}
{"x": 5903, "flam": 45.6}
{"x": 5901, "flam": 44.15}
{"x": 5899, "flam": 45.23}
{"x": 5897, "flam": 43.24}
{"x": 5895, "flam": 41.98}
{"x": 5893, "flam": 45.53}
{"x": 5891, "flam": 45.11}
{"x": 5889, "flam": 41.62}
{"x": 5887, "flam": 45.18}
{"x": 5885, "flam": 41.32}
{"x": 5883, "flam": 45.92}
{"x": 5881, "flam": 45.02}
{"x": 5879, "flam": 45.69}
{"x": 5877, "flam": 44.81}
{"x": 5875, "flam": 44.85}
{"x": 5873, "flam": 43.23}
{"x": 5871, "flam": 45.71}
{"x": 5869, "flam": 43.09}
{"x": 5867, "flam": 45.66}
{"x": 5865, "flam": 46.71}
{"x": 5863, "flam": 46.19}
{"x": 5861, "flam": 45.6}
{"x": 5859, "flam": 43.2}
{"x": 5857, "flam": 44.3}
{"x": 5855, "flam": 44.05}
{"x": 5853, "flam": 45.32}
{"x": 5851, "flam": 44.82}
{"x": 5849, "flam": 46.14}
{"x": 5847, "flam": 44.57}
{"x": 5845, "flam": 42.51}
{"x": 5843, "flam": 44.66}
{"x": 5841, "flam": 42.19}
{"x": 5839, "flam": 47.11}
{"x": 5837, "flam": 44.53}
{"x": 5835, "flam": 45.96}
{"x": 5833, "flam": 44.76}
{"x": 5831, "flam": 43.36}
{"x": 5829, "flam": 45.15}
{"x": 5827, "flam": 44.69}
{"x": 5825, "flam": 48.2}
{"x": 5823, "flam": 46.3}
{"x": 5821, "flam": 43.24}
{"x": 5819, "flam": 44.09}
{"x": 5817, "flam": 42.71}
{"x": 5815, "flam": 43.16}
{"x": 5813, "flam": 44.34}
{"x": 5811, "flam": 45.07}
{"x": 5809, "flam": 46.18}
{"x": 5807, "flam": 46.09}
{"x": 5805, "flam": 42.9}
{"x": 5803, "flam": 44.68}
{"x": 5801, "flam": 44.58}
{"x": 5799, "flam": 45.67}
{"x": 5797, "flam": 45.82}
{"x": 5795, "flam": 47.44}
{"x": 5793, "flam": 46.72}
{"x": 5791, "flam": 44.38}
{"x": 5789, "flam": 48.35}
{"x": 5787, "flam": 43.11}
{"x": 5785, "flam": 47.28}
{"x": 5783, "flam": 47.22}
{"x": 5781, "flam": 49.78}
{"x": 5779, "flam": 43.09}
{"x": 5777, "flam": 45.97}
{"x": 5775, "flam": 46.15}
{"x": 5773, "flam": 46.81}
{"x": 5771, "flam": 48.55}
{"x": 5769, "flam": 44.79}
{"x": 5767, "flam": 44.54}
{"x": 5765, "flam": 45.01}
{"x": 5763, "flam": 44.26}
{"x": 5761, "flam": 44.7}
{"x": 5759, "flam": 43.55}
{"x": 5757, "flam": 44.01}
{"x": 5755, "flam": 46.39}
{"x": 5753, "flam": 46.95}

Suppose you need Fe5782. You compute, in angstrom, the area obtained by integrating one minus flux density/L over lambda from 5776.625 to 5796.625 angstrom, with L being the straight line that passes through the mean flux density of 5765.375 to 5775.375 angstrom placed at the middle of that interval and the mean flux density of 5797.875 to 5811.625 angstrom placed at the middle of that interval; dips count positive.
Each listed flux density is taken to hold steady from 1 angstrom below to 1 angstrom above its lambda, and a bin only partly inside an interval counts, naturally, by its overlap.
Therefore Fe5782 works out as -0.3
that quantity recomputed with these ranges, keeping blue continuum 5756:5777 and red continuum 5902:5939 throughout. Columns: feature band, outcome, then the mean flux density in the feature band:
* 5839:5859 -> 0.2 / 44.4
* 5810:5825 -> 0.2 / 44.4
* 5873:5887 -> 0.0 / 44.5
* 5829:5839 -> 0.0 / 44.9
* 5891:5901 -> 0.1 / 44.1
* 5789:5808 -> -0.2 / 45.5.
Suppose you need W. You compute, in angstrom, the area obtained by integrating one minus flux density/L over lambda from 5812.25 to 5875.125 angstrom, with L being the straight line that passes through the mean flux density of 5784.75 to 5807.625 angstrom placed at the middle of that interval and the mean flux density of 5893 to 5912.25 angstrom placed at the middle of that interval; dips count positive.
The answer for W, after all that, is 0.2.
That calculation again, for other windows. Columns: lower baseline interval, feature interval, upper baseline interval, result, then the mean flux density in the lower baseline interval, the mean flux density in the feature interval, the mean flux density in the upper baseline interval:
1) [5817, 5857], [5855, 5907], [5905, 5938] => 0.2 angstrom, 44.8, 44.5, 44.4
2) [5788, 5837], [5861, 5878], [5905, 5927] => -0.2 angstrom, 45.1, 45.1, 44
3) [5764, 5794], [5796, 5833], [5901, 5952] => 0.7 angstrom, 46.1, 44.8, 44.3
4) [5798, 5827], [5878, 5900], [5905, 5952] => 0.1 angstrom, 44.8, 44.2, 44.3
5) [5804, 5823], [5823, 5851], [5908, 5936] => -0.4 angstrom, 44.3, 45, 44.4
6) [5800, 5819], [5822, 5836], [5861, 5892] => -0.3 angstrom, 44.4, 45.5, 44.7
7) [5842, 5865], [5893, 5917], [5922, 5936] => 0.4 angstrom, 44.8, 44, 44.8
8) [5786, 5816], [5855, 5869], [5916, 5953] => -0.1 angstrom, 45.2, 45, 44.4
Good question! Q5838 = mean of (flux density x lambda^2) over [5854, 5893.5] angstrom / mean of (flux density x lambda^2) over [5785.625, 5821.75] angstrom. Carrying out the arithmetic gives 1.0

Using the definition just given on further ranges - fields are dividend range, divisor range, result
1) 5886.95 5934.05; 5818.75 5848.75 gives 1.01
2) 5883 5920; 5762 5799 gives 0.99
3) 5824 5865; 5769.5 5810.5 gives 0.99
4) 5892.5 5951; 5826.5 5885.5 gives 1.01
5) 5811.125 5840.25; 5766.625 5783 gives 0.98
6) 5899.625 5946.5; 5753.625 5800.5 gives 1.02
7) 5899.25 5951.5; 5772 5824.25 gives 1.02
